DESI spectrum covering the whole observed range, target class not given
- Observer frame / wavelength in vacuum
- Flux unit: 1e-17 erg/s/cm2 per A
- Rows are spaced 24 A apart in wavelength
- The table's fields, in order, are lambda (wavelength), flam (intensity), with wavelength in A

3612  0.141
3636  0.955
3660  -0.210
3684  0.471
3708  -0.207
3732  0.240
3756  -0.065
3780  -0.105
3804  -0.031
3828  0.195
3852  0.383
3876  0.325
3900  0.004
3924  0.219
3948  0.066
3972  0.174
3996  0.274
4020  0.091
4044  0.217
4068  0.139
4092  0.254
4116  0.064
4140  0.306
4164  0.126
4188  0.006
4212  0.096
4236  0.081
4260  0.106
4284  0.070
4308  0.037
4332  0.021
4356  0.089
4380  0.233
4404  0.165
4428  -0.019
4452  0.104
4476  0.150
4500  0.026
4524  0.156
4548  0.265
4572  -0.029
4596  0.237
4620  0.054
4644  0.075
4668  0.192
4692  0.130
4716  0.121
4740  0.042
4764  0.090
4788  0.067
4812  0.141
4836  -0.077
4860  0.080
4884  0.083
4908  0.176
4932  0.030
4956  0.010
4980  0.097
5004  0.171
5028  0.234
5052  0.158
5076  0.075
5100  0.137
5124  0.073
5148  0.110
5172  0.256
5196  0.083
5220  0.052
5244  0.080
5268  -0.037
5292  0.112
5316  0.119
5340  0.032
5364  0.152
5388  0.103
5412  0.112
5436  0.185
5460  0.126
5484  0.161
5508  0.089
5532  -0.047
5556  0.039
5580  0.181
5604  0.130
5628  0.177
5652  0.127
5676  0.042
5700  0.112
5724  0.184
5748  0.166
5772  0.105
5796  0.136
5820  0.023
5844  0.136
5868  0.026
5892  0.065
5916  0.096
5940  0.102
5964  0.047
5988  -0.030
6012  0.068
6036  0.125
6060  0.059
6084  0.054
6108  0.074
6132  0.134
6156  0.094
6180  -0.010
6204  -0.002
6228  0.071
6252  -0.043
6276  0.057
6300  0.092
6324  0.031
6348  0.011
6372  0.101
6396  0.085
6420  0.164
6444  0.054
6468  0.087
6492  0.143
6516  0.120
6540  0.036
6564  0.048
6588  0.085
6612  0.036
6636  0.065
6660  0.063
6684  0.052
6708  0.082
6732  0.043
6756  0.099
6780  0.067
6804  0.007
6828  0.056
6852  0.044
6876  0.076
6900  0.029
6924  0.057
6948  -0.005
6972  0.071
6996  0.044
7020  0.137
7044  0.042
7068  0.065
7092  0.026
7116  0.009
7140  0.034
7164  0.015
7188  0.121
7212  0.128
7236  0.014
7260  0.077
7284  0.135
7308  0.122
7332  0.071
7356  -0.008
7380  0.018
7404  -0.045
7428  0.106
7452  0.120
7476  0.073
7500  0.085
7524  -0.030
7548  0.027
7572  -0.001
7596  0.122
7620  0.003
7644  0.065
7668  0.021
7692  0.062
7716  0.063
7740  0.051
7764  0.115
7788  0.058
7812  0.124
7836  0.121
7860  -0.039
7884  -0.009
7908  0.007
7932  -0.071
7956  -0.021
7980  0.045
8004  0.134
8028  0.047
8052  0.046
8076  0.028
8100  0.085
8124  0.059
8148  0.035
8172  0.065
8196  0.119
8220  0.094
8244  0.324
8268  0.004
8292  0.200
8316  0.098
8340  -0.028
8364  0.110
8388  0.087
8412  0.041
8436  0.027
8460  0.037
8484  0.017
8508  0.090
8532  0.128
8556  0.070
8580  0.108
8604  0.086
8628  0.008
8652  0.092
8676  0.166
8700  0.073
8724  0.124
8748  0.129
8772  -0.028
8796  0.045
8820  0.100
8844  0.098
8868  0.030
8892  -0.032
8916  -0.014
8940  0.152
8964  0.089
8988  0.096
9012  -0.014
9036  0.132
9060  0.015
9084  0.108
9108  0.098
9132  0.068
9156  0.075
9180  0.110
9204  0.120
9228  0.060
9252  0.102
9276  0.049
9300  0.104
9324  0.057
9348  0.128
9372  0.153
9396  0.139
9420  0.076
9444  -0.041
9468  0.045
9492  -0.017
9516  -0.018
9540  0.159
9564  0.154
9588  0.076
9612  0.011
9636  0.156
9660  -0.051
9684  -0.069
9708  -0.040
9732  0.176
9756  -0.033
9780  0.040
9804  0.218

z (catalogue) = 1.21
